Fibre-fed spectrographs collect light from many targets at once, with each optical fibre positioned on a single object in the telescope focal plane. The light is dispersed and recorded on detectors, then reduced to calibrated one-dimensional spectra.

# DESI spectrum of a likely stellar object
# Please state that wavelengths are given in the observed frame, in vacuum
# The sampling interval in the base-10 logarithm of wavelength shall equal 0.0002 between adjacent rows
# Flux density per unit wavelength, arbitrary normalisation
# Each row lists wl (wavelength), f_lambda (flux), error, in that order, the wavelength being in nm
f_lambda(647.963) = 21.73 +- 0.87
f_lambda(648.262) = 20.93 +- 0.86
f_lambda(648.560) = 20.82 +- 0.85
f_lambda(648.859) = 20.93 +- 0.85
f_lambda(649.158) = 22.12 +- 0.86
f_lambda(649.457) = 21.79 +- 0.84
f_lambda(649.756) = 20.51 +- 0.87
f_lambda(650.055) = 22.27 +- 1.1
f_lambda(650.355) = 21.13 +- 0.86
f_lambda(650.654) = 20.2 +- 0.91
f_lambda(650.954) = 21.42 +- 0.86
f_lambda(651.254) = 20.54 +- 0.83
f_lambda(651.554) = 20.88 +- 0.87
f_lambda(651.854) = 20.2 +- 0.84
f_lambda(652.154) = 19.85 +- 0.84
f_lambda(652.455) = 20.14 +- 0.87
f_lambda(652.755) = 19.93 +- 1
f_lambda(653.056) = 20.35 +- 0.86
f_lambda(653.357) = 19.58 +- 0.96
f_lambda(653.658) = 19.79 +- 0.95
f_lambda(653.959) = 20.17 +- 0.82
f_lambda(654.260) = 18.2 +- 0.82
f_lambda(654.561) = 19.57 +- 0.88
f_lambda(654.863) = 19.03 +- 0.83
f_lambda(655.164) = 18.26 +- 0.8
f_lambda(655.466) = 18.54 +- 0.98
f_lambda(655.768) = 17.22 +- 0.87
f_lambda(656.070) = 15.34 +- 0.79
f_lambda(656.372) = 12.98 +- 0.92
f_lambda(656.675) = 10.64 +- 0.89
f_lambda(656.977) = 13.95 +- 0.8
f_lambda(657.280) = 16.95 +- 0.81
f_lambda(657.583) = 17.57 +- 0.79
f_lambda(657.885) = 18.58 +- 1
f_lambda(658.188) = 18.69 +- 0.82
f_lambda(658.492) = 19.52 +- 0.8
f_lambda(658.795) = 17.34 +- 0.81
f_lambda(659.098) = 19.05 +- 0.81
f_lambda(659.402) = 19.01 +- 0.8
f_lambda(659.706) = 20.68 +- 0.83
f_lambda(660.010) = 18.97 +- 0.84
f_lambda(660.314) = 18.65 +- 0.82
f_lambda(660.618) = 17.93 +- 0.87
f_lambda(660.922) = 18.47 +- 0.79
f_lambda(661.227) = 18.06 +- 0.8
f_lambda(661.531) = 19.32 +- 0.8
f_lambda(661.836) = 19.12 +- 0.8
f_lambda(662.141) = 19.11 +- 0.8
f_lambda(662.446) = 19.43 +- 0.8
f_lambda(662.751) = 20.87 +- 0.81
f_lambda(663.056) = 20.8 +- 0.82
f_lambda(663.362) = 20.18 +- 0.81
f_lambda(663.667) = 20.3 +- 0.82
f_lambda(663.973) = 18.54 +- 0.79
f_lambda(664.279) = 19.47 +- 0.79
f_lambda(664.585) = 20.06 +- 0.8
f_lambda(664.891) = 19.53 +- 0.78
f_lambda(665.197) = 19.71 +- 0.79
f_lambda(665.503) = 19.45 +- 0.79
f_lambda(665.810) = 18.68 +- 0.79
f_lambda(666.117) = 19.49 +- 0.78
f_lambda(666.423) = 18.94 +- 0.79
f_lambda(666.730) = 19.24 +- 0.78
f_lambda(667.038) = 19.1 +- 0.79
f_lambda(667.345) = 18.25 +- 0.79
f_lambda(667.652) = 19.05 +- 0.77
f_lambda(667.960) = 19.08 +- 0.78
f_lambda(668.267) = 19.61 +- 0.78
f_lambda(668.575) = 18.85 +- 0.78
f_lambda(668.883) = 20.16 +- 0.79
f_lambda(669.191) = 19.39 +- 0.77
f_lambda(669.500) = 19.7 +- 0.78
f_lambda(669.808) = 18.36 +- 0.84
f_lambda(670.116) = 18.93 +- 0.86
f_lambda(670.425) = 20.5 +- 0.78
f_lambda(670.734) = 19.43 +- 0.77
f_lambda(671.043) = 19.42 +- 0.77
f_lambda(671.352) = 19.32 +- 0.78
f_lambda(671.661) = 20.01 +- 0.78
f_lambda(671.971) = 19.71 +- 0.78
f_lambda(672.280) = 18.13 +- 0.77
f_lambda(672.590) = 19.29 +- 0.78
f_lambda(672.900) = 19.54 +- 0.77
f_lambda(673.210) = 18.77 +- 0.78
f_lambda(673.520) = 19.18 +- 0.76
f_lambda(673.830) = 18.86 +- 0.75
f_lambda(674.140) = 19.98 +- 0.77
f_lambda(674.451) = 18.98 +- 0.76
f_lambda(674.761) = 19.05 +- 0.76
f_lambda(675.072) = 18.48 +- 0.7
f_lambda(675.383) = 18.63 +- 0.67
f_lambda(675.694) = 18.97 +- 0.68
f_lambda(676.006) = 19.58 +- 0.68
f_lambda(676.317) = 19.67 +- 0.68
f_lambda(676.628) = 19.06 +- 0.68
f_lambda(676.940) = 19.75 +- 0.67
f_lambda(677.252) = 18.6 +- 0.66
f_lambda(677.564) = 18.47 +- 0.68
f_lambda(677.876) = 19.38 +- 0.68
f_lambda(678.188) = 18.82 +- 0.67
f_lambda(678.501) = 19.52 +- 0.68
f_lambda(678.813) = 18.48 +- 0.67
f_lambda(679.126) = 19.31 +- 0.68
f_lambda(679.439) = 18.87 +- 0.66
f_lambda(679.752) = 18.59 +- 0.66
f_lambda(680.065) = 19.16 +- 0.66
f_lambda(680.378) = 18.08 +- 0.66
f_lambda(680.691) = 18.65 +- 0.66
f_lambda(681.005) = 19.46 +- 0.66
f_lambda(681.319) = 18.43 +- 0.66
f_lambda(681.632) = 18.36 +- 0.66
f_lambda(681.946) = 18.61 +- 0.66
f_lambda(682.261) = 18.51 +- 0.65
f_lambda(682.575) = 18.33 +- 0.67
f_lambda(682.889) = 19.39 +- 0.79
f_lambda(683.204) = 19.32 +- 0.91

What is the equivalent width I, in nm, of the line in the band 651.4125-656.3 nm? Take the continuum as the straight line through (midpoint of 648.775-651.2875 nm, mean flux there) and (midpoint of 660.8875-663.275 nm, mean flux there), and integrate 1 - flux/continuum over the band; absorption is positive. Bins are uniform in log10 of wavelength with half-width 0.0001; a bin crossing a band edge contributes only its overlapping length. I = 0.38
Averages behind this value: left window 21.2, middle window 19.1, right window 19.5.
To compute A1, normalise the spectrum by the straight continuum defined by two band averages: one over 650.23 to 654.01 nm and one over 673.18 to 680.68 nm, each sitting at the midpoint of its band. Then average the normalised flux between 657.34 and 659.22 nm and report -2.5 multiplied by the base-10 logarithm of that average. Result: 0.09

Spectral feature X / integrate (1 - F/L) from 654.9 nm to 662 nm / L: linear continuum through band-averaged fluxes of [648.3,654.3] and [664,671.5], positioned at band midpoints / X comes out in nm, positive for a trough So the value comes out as 0.848 nm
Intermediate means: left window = 20.6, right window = 19.3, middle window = 17.6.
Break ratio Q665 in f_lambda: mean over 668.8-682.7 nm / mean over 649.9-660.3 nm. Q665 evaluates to 1.02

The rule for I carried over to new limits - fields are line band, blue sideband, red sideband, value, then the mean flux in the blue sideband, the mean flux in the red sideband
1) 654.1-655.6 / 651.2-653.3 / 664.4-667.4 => 0.10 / 20.2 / 19.3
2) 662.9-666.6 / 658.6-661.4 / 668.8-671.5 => -0.11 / 18.7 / 19.4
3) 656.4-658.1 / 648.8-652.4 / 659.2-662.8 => 0.37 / 21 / 19.1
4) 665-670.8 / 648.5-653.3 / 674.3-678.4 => 0.11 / 20.8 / 19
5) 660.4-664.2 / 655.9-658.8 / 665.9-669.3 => -0.38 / 16.1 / 19.2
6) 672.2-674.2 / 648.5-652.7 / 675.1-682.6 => 0.02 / 20.9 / 18.9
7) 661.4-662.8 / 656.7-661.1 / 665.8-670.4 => -0.08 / 18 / 19.2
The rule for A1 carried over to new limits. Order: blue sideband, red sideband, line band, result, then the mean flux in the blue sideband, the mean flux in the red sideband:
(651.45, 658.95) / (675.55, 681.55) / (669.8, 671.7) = -0.04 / 18.1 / 19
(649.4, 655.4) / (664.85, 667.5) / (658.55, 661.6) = 0.05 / 20.1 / 19.1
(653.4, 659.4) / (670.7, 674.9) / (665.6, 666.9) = -0.03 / 17.5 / 19.3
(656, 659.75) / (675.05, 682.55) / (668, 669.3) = -0.09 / 16.9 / 18.9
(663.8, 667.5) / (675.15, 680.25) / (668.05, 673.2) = -0.01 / 19.2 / 19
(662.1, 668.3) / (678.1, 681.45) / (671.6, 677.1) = -0.01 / 19.5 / 18.9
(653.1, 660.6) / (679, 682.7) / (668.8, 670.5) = -0.06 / 17.9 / 18.7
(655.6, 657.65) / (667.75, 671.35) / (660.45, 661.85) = -0.13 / 14.9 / 19.4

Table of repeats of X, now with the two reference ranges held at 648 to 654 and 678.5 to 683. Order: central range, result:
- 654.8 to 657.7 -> 0.630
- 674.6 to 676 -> 0.018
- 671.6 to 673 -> 0.002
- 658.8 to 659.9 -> 0.049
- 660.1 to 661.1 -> 0.084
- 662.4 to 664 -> -0.022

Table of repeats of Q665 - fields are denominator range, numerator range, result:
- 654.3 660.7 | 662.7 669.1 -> 1.11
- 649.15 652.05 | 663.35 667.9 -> 0.92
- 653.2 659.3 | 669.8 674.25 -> 1.10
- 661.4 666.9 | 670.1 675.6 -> 0.98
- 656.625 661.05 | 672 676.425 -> 1.07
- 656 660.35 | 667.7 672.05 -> 1.13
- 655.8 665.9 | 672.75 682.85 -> 1.03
